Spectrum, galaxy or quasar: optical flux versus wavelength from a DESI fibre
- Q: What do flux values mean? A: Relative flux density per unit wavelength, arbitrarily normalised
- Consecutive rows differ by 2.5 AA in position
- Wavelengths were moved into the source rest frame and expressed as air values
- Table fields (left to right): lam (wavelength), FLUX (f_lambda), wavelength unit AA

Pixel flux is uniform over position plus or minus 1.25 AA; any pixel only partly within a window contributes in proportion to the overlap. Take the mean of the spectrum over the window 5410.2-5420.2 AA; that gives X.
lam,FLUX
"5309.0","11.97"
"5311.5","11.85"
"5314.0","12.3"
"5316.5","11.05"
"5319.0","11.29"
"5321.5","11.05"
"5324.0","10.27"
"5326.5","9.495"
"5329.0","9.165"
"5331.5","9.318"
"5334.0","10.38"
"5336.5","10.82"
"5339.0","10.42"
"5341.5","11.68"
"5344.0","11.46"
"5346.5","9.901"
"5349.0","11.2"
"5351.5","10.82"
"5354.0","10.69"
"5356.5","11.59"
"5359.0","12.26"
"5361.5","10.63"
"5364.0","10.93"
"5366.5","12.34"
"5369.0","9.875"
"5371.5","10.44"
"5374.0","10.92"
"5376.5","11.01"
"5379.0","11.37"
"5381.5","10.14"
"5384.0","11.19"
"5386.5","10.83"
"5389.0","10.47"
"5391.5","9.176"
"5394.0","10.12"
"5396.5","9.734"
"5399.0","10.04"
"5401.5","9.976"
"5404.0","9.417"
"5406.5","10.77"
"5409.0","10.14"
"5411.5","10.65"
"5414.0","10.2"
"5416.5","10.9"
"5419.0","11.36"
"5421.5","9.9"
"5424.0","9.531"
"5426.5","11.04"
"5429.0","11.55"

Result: 10.8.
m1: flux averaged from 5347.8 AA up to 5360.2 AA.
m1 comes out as 11.3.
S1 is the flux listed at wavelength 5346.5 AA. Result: 9.901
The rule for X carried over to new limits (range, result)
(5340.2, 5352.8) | 11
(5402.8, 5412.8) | 10.2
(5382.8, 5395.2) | 10.4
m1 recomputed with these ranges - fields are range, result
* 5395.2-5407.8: 9.99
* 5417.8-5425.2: 10.3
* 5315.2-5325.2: 10.9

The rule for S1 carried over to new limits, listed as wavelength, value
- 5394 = 10.12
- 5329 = 9.165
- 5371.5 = 10.44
